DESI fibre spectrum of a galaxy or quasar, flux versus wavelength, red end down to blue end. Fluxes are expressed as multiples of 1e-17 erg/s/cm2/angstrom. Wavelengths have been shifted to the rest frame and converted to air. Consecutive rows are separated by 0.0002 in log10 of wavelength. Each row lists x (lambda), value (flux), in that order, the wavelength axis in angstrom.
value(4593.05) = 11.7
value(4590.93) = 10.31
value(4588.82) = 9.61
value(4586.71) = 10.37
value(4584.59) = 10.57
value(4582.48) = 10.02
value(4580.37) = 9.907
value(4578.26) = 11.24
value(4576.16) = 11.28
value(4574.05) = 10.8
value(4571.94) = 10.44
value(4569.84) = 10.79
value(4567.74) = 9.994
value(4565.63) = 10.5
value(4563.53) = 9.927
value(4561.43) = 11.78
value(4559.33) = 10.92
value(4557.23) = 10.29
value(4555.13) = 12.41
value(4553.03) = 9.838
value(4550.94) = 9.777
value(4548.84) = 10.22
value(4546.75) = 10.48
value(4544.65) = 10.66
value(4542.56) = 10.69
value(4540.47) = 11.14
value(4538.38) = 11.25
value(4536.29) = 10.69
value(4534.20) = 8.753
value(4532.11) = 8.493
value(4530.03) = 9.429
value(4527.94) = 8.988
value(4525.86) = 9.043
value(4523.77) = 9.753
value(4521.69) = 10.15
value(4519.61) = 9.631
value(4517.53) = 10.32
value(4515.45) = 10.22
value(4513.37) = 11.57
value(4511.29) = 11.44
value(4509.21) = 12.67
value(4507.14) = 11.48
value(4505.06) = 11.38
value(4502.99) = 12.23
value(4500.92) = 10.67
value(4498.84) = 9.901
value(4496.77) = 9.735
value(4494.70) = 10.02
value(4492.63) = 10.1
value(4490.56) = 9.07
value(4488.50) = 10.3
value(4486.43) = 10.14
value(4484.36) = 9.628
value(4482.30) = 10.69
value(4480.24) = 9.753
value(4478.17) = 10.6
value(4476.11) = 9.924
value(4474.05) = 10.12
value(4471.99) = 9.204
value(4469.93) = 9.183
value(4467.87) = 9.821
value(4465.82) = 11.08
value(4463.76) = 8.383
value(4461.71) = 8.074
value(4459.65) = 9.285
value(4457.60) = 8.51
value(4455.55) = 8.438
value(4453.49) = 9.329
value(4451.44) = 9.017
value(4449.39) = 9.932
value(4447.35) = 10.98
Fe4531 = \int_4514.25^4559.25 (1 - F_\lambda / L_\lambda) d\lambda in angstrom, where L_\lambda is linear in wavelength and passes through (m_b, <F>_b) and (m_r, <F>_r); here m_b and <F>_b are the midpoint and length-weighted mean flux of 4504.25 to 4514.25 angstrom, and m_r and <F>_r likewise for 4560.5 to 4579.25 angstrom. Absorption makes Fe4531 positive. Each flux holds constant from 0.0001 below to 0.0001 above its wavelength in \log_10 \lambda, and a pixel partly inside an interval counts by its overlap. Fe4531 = 4.5 angstrom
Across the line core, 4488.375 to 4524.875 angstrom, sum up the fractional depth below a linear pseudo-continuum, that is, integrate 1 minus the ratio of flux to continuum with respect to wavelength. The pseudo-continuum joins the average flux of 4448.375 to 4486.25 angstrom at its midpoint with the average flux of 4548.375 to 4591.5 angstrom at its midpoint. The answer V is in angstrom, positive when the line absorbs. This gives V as -2.56 angstrom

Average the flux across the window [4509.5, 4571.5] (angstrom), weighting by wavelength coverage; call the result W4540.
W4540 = 10.3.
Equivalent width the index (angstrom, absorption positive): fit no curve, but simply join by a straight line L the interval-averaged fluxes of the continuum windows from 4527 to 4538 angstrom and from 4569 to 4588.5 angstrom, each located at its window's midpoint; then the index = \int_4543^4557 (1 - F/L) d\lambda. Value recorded -1.02 angstrom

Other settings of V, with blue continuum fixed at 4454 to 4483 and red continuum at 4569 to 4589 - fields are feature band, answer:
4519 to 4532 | 0.8 angstrom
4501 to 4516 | -2.6 angstrom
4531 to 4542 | 0.1 angstrom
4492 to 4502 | -0.3 angstrom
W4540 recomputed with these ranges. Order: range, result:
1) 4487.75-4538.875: 10.3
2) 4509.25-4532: 10.1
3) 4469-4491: 9.9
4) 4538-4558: 10.7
